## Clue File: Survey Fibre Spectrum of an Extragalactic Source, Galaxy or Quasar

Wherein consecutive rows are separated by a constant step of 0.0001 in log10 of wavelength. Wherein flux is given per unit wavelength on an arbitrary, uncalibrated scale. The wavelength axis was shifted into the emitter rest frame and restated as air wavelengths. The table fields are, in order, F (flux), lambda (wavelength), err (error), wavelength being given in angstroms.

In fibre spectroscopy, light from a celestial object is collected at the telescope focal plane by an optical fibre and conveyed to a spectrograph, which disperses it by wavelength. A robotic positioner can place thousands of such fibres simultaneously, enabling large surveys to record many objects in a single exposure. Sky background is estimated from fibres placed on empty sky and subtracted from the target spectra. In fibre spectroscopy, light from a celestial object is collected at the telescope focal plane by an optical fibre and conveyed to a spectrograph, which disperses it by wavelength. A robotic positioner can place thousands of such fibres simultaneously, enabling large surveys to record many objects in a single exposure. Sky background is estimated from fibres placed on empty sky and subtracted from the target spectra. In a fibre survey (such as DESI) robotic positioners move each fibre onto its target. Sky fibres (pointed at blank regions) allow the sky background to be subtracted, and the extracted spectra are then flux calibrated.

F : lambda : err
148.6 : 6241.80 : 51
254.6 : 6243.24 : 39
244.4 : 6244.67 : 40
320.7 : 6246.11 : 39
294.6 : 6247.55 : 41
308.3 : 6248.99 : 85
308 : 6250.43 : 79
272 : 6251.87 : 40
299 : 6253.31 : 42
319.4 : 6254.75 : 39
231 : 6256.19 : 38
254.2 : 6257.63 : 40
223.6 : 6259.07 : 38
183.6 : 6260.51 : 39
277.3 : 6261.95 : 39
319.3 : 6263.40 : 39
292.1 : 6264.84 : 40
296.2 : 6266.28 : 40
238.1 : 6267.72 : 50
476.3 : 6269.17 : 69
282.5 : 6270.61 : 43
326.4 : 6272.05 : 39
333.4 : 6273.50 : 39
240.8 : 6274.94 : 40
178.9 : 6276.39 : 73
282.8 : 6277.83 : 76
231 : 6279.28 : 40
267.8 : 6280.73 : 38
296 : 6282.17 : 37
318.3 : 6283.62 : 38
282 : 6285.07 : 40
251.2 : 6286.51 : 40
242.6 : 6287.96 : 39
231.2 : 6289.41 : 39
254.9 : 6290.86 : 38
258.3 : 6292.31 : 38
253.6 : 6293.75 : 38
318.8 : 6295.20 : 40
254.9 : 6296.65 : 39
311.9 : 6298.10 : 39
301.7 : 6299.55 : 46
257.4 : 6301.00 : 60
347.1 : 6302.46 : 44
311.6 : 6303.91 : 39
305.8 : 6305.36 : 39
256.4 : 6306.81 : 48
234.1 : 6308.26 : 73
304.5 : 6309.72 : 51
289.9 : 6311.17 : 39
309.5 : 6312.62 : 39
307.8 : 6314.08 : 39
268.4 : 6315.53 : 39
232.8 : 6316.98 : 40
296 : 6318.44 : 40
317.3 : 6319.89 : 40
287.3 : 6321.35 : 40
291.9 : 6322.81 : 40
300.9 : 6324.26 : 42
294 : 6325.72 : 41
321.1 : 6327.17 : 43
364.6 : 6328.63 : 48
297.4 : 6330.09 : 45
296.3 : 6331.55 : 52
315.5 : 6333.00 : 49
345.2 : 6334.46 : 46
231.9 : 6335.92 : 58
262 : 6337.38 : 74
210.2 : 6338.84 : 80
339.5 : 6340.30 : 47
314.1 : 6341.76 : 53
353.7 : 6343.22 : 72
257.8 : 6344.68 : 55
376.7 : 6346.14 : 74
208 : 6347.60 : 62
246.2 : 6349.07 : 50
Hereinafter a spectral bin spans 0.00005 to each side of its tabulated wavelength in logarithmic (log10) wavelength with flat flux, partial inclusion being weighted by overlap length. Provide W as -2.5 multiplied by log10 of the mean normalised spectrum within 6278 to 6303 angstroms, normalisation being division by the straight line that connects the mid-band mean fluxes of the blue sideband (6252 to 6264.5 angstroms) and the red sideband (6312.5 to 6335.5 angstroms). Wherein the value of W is 0.03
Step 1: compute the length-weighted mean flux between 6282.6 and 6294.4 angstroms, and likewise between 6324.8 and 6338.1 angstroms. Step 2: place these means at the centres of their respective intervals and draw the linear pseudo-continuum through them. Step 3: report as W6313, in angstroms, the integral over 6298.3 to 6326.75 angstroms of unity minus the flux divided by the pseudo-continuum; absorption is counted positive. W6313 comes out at -0.6 angstroms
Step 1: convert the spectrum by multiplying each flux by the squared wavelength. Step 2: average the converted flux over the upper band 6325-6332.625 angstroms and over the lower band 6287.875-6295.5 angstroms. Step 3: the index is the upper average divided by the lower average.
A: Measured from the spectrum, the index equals 1.23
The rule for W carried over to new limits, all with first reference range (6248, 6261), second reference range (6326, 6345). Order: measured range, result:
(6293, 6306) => -0.03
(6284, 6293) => 0.11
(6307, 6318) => 0.06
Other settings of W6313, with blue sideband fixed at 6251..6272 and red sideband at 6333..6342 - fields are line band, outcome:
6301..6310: -0.2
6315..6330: -0.7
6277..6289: 0.6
